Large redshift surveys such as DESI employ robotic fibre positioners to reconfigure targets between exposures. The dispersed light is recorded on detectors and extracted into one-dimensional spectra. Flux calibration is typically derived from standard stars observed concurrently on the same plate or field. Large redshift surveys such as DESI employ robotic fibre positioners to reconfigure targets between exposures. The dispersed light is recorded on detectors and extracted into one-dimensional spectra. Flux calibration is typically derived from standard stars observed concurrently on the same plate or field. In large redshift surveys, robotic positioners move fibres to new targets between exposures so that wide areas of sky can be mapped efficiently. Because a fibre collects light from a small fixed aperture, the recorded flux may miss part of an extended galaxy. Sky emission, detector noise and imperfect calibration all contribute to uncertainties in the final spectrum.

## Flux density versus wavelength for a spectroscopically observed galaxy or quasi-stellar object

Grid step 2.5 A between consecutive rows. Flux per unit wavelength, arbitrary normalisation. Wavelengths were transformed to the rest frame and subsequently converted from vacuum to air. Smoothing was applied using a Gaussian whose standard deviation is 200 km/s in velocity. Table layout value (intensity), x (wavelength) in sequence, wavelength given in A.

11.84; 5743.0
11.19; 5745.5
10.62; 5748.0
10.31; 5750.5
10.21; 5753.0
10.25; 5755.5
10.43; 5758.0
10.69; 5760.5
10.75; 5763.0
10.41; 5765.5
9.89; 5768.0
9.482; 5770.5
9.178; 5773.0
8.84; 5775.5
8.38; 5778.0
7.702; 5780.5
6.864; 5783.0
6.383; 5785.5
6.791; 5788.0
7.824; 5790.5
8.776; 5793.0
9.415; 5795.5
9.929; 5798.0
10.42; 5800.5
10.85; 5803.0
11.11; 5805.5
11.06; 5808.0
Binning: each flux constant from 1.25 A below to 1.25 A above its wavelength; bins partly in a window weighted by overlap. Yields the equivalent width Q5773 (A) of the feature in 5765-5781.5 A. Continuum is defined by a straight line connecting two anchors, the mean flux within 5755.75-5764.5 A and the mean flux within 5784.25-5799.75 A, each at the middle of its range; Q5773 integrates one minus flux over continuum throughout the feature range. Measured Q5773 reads 0.94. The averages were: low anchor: 10.6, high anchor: 8.26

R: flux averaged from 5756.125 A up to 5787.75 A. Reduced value 9.03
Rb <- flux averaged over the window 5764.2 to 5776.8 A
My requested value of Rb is 9.56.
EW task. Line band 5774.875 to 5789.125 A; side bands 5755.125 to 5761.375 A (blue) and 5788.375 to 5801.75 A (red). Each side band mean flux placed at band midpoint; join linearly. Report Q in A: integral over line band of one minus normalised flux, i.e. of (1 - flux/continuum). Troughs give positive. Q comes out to 3.2 A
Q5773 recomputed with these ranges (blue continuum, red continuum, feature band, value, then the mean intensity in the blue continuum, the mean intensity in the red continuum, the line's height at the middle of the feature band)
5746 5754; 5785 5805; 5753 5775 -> -0.2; 10.5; 8.98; 10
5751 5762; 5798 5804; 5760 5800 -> 6.2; 10.4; 10.5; 10.4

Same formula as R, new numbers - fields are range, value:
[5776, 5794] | 7.57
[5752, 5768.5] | 10.4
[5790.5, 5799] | 9.13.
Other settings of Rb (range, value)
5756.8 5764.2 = 10.6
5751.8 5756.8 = 10.2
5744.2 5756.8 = 10.5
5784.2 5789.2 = 6.59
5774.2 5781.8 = 8.3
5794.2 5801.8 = 9.92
